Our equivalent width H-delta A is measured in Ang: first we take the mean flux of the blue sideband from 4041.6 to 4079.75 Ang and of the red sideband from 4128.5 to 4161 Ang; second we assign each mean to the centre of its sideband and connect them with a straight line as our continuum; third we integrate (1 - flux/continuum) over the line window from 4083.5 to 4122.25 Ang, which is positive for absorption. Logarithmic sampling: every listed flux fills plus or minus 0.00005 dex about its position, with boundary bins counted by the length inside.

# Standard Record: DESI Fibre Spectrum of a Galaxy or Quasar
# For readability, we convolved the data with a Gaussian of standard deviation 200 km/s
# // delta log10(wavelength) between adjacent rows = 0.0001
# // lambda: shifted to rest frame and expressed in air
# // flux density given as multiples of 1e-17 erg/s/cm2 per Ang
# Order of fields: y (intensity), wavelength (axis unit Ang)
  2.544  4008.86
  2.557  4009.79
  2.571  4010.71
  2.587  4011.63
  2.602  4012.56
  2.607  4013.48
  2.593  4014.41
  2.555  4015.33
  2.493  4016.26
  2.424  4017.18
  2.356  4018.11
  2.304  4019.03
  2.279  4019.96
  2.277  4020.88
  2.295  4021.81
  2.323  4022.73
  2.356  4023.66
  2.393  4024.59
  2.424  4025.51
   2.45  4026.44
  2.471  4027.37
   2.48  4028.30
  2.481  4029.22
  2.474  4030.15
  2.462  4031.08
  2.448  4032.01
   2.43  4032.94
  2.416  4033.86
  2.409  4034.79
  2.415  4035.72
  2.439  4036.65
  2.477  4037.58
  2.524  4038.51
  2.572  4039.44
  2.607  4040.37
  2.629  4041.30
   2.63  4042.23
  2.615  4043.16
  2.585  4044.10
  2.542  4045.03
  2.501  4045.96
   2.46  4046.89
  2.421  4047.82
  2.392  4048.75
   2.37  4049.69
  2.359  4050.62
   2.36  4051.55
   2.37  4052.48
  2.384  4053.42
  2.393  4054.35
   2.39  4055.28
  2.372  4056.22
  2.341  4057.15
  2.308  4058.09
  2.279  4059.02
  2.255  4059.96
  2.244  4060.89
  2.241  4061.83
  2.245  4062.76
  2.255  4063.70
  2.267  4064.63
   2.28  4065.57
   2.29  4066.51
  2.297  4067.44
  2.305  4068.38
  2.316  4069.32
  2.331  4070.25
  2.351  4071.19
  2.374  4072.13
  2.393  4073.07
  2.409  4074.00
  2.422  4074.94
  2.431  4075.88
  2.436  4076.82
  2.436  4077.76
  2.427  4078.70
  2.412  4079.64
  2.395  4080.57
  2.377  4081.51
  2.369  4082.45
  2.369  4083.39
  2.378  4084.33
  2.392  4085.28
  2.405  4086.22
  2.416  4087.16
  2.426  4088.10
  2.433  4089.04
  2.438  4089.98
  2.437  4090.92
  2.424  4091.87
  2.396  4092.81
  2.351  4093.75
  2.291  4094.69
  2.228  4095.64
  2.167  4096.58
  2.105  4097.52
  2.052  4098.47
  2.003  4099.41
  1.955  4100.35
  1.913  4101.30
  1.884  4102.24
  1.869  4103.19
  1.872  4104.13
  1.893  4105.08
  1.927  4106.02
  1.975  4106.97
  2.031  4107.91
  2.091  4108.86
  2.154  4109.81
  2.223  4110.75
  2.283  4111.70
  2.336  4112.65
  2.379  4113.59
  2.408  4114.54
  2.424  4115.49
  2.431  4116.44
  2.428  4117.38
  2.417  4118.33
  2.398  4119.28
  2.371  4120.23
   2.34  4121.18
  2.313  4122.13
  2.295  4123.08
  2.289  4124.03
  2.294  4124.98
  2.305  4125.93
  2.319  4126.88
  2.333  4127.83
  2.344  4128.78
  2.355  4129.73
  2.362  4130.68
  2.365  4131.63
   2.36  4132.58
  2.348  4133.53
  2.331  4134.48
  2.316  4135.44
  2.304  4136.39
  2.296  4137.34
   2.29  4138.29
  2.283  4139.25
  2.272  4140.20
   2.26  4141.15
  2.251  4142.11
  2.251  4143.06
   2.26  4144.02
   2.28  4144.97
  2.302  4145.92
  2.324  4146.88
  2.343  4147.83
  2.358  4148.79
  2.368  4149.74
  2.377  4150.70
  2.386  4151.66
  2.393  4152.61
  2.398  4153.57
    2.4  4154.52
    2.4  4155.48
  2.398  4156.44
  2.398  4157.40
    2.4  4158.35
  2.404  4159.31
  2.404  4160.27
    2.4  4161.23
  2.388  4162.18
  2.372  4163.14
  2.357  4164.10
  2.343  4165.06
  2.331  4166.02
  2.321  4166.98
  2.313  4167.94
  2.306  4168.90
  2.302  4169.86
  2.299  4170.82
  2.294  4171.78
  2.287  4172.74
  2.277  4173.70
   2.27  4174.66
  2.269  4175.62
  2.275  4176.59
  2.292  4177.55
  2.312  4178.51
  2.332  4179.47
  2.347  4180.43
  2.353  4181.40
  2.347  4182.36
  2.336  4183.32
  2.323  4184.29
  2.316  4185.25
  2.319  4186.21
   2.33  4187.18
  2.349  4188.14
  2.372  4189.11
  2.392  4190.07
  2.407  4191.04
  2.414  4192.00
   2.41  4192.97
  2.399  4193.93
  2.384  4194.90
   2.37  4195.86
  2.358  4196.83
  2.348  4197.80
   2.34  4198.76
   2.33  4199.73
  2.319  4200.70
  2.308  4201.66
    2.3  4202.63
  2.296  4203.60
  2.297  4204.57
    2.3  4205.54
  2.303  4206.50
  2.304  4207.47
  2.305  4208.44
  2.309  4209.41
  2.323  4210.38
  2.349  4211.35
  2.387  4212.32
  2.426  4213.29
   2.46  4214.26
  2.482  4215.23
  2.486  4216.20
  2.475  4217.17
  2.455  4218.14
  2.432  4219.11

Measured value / 2.0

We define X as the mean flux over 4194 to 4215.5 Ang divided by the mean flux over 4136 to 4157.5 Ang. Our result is 1.01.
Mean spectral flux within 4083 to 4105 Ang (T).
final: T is 2.22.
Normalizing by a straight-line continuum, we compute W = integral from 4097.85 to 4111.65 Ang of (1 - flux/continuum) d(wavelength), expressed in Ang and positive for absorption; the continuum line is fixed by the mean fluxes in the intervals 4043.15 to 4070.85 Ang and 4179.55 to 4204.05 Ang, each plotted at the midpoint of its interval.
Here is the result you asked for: 2.1 Ang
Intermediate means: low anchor 2.35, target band 2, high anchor 2.35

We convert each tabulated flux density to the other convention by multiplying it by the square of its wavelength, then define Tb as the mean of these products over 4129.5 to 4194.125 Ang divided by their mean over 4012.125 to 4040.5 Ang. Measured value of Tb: 1.0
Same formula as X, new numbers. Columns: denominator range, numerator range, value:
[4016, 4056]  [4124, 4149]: 0.95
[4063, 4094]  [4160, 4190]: 0.98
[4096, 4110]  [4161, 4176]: 1.17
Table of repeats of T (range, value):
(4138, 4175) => 2.34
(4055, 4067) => 2.29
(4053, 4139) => 2.29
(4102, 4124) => 2.21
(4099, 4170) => 2.28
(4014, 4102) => 2.38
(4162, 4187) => 2.32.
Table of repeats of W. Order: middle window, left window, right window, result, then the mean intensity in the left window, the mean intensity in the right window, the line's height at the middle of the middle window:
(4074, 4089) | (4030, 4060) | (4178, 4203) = 0.1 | 2.45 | 2.35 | 2.42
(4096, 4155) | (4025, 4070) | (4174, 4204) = 2.9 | 2.41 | 2.34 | 2.37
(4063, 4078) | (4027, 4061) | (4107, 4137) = 0.3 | 2.44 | 2.32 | 2.4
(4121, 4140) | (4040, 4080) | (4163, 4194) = 0.3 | 2.39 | 2.33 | 2.35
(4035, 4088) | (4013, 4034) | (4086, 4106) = -2.3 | 2.43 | 2.18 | 2.3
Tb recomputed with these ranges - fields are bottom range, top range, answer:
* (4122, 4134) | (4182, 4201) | 1.04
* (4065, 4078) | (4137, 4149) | 1.00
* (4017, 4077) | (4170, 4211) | 1.04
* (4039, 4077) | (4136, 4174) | 1.02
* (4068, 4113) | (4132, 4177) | 1.07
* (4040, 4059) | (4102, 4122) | 0.93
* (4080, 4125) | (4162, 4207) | 1.08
